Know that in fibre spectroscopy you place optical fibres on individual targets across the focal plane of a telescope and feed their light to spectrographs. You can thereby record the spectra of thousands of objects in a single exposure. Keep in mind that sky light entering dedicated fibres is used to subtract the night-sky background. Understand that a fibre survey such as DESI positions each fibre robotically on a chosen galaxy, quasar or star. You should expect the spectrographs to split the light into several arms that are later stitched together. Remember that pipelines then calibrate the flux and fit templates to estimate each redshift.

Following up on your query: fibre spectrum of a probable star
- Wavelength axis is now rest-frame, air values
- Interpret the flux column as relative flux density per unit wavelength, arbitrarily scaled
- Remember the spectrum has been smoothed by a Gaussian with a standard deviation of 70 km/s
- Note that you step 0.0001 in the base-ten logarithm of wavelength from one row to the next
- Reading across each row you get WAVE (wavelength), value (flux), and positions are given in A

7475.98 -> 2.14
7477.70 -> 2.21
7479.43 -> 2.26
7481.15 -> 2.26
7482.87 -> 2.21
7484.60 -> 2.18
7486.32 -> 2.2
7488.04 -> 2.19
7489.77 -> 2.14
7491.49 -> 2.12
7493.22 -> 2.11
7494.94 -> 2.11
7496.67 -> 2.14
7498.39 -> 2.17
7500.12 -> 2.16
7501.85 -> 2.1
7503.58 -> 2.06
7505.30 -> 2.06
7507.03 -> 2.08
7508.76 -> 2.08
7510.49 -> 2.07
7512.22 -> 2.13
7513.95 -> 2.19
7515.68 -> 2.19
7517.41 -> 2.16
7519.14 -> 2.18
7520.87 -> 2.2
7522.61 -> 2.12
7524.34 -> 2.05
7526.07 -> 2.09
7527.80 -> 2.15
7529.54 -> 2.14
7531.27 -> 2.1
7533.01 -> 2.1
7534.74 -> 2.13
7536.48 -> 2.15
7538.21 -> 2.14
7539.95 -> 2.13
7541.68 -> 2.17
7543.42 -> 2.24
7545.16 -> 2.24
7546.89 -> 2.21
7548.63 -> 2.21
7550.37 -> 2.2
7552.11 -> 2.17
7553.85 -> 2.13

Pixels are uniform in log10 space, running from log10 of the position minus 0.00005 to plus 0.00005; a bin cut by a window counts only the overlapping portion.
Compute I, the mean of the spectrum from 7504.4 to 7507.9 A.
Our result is 2.07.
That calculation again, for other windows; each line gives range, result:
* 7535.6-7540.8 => 2.14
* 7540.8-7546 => 2.22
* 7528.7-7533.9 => 2.11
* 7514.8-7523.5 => 2.17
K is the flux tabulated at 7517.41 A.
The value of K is 2.16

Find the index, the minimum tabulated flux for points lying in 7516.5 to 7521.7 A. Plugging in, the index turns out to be 2.16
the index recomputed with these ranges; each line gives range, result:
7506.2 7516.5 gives 2.07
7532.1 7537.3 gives 2.1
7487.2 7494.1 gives 2.11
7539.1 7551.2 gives 2.13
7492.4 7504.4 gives 2.06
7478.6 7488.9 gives 2.18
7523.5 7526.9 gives 2.05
